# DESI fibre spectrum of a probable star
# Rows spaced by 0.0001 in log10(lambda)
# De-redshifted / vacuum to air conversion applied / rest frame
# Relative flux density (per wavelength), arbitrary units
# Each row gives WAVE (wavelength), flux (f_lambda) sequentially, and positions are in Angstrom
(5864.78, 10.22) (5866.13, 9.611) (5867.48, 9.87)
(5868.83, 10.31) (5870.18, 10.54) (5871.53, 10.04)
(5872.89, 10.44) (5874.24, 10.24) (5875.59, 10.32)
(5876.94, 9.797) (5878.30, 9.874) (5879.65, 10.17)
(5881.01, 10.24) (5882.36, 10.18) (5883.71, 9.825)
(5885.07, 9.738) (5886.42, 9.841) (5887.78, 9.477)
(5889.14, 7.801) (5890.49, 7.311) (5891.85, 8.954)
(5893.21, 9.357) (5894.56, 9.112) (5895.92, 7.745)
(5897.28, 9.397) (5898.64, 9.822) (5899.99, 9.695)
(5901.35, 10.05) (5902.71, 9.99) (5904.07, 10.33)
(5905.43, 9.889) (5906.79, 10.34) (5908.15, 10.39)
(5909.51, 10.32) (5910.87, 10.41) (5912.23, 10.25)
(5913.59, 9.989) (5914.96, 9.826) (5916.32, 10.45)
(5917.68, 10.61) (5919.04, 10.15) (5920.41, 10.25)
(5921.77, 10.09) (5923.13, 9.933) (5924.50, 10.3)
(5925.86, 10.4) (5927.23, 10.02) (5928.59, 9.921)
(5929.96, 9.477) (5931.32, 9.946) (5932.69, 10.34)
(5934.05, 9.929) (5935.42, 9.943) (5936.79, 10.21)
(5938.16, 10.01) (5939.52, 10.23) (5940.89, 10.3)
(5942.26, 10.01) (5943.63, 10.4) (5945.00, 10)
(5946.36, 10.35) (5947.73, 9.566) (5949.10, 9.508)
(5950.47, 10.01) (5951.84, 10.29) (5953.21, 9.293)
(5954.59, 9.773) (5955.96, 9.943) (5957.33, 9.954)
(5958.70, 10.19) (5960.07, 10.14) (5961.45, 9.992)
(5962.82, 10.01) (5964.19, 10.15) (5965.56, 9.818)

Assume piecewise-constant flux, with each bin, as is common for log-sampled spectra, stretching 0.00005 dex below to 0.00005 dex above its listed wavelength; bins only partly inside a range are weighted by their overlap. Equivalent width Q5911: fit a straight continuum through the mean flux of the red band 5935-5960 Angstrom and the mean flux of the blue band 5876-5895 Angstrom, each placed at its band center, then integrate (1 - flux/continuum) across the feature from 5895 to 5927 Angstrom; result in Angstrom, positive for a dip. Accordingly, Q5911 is -1.2 Angstrom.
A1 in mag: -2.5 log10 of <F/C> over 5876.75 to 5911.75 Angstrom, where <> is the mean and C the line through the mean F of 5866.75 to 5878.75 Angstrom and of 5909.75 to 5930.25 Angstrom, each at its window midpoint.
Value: 0.06 mag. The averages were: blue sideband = 10.2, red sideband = 10.2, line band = 9.62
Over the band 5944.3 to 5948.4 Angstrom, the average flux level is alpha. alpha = 9.99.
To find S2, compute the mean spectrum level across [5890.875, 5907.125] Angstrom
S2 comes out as 9.5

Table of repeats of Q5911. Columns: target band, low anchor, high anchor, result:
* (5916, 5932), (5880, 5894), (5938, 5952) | -0.6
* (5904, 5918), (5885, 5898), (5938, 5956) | -1.5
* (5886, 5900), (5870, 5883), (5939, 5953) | 1.7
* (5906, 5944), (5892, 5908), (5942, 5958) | -1.5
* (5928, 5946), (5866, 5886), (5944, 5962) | -0.2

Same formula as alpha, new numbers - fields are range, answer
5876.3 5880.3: 9.94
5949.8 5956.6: 9.85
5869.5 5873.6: 10.3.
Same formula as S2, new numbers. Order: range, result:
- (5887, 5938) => 9.8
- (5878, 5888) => 9.94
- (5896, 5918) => 10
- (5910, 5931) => 10.1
